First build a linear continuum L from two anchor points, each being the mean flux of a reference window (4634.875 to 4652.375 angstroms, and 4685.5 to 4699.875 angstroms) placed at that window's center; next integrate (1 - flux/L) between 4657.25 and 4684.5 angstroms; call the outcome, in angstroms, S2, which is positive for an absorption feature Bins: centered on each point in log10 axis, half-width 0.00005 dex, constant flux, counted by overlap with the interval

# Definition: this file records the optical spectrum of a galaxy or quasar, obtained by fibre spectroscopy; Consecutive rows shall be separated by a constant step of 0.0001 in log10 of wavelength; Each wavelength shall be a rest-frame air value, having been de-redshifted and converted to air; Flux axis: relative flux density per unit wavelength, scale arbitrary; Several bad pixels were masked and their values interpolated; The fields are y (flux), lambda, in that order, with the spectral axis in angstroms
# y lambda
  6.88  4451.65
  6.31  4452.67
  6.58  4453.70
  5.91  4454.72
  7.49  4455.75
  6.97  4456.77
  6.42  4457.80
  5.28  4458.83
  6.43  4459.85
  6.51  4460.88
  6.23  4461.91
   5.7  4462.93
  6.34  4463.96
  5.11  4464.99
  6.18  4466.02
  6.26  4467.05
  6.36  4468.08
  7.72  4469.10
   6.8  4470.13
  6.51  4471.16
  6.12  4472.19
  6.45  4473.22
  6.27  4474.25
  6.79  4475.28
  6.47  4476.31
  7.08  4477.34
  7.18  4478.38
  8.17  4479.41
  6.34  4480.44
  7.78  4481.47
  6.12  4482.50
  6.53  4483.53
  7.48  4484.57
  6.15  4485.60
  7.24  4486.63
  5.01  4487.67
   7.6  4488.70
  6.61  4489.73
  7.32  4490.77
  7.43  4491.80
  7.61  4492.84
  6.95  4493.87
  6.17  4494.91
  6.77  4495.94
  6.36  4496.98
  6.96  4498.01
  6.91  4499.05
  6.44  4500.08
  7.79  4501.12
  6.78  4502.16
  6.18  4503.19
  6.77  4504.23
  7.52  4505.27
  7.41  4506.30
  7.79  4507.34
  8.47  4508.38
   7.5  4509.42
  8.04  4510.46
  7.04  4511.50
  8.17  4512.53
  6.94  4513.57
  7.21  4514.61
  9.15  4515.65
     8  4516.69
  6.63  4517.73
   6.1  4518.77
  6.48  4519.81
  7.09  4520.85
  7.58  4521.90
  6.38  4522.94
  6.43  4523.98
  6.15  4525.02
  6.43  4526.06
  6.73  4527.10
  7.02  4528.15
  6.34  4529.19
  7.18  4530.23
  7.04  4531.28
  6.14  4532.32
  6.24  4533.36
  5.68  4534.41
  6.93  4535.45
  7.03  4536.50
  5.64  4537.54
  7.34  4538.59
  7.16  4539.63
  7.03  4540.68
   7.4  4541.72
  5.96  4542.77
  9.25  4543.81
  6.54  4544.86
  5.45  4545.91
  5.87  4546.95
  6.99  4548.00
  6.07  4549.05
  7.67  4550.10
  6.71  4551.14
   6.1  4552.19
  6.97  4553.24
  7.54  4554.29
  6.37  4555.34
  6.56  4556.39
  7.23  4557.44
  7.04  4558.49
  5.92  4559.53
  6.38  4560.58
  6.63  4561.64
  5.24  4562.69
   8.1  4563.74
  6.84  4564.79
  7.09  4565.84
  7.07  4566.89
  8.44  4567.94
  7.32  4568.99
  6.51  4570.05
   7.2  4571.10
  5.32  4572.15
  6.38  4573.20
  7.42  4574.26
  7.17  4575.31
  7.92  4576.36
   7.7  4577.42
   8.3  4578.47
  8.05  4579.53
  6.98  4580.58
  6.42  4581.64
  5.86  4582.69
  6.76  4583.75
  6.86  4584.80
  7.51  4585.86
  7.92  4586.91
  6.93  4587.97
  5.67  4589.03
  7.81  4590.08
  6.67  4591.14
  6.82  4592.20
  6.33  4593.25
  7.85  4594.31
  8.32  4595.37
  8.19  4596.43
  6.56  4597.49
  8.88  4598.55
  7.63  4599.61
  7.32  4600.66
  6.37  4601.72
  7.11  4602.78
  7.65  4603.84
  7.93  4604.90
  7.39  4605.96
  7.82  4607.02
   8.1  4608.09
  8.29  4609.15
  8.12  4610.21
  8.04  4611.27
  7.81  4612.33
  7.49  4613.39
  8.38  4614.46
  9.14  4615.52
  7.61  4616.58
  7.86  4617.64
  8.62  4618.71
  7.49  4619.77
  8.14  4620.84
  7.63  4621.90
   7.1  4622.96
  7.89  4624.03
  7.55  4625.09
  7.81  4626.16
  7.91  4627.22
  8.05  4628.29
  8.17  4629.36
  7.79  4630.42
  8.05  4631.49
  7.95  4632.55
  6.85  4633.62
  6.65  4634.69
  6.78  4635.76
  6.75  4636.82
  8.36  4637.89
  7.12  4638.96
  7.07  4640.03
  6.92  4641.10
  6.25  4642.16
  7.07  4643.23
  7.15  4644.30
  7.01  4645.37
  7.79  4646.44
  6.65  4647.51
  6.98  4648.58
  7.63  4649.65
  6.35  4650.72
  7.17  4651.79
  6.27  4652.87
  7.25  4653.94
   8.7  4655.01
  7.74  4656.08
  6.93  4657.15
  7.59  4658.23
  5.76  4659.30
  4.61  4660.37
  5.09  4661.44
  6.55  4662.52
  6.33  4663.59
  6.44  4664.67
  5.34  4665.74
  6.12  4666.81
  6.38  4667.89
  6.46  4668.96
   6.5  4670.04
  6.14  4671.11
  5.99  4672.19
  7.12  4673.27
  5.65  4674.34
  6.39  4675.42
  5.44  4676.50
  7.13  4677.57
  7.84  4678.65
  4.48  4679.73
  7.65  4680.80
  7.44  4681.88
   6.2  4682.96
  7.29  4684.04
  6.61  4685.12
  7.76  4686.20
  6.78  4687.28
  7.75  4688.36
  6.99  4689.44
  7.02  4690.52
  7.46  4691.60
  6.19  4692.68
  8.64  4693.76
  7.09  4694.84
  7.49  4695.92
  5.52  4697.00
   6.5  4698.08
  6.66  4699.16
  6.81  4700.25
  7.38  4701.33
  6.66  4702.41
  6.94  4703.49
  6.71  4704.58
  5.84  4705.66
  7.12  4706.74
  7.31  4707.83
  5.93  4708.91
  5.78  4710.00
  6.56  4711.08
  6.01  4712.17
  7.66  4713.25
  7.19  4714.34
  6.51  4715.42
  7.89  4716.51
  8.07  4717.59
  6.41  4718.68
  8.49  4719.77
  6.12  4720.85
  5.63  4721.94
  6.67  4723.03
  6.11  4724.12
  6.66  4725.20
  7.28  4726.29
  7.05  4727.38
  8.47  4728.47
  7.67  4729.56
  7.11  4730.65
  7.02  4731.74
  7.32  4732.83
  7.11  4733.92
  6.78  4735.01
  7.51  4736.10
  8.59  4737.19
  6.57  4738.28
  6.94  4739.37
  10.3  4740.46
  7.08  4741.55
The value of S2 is 2.82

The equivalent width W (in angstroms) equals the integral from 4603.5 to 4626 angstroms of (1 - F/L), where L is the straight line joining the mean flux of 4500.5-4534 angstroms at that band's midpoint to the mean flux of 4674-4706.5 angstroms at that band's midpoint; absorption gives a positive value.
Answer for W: -3.2 angstroms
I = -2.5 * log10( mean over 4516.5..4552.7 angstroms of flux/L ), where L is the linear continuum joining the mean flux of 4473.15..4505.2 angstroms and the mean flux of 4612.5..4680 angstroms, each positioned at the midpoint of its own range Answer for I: 0.03 mag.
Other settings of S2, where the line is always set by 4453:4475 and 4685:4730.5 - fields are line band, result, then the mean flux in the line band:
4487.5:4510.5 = -2.2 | 7.07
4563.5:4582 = -1.7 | 7.23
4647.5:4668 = 0.7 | 6.6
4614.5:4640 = -3.6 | 7.71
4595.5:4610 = -2.1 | 7.66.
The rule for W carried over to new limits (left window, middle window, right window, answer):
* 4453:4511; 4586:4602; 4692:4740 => -1.03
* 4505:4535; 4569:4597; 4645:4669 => -0.97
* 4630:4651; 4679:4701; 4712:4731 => 0.56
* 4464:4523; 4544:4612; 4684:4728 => -1.81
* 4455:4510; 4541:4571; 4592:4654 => 1.35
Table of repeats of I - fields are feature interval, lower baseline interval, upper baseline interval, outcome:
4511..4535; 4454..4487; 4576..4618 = 0.01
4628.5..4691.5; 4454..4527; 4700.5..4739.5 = 0.02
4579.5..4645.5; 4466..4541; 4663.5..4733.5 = -0.10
